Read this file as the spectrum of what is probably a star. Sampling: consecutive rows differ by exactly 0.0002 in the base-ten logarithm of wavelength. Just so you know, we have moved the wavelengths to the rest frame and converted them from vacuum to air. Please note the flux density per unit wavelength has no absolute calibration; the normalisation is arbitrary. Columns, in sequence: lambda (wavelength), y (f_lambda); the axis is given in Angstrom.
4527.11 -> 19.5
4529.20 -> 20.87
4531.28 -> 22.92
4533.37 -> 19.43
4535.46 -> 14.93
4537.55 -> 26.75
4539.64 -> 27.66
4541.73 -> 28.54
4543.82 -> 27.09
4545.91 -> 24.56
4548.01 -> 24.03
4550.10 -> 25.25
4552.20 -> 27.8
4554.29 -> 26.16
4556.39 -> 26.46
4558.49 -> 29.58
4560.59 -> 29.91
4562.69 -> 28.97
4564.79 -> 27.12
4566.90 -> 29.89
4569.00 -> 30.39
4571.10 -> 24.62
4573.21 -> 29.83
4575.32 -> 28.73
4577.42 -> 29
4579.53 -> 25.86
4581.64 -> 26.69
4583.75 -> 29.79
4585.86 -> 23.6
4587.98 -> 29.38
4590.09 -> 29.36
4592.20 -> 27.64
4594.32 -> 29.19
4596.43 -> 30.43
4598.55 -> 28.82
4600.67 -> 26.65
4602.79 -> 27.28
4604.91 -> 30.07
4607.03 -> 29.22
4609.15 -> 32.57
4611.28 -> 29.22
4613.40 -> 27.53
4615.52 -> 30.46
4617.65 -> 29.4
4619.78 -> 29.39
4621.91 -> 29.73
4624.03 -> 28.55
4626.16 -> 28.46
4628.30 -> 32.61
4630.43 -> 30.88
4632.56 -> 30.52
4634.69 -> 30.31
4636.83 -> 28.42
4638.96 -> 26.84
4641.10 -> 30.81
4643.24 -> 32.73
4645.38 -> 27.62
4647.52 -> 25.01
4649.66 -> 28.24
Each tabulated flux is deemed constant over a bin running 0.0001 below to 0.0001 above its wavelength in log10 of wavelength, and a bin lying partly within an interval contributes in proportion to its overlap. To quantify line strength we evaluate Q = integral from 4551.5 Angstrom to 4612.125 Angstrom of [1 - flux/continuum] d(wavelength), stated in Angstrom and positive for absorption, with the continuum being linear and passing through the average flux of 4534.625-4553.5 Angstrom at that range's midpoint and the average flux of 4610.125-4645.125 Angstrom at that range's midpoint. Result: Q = -2.5 Angstrom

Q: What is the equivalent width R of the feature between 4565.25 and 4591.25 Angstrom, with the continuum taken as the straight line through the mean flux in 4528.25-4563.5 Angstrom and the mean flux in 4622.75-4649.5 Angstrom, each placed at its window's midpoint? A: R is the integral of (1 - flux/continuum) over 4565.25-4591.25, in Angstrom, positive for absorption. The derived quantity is -1.3 Angstrom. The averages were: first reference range 25.3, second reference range 29.4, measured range 28.1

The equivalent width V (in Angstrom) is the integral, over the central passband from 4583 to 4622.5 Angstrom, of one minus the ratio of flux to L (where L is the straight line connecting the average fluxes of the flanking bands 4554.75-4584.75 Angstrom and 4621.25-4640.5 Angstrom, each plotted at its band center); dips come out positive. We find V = 0.1 Angstrom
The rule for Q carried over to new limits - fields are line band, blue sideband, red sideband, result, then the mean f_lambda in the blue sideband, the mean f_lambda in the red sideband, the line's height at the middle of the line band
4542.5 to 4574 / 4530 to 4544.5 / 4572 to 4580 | -1.3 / 23.8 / 28.5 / 26.3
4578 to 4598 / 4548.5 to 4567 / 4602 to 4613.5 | 0.5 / 27.7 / 29.5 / 28.8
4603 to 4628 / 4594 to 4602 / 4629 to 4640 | -0.4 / 28.7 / 29.5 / 29.1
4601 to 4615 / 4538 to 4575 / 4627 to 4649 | -0.2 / 27.5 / 29.5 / 28.8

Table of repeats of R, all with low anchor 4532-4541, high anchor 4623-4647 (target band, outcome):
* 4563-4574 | -1.59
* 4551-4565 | -2.33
